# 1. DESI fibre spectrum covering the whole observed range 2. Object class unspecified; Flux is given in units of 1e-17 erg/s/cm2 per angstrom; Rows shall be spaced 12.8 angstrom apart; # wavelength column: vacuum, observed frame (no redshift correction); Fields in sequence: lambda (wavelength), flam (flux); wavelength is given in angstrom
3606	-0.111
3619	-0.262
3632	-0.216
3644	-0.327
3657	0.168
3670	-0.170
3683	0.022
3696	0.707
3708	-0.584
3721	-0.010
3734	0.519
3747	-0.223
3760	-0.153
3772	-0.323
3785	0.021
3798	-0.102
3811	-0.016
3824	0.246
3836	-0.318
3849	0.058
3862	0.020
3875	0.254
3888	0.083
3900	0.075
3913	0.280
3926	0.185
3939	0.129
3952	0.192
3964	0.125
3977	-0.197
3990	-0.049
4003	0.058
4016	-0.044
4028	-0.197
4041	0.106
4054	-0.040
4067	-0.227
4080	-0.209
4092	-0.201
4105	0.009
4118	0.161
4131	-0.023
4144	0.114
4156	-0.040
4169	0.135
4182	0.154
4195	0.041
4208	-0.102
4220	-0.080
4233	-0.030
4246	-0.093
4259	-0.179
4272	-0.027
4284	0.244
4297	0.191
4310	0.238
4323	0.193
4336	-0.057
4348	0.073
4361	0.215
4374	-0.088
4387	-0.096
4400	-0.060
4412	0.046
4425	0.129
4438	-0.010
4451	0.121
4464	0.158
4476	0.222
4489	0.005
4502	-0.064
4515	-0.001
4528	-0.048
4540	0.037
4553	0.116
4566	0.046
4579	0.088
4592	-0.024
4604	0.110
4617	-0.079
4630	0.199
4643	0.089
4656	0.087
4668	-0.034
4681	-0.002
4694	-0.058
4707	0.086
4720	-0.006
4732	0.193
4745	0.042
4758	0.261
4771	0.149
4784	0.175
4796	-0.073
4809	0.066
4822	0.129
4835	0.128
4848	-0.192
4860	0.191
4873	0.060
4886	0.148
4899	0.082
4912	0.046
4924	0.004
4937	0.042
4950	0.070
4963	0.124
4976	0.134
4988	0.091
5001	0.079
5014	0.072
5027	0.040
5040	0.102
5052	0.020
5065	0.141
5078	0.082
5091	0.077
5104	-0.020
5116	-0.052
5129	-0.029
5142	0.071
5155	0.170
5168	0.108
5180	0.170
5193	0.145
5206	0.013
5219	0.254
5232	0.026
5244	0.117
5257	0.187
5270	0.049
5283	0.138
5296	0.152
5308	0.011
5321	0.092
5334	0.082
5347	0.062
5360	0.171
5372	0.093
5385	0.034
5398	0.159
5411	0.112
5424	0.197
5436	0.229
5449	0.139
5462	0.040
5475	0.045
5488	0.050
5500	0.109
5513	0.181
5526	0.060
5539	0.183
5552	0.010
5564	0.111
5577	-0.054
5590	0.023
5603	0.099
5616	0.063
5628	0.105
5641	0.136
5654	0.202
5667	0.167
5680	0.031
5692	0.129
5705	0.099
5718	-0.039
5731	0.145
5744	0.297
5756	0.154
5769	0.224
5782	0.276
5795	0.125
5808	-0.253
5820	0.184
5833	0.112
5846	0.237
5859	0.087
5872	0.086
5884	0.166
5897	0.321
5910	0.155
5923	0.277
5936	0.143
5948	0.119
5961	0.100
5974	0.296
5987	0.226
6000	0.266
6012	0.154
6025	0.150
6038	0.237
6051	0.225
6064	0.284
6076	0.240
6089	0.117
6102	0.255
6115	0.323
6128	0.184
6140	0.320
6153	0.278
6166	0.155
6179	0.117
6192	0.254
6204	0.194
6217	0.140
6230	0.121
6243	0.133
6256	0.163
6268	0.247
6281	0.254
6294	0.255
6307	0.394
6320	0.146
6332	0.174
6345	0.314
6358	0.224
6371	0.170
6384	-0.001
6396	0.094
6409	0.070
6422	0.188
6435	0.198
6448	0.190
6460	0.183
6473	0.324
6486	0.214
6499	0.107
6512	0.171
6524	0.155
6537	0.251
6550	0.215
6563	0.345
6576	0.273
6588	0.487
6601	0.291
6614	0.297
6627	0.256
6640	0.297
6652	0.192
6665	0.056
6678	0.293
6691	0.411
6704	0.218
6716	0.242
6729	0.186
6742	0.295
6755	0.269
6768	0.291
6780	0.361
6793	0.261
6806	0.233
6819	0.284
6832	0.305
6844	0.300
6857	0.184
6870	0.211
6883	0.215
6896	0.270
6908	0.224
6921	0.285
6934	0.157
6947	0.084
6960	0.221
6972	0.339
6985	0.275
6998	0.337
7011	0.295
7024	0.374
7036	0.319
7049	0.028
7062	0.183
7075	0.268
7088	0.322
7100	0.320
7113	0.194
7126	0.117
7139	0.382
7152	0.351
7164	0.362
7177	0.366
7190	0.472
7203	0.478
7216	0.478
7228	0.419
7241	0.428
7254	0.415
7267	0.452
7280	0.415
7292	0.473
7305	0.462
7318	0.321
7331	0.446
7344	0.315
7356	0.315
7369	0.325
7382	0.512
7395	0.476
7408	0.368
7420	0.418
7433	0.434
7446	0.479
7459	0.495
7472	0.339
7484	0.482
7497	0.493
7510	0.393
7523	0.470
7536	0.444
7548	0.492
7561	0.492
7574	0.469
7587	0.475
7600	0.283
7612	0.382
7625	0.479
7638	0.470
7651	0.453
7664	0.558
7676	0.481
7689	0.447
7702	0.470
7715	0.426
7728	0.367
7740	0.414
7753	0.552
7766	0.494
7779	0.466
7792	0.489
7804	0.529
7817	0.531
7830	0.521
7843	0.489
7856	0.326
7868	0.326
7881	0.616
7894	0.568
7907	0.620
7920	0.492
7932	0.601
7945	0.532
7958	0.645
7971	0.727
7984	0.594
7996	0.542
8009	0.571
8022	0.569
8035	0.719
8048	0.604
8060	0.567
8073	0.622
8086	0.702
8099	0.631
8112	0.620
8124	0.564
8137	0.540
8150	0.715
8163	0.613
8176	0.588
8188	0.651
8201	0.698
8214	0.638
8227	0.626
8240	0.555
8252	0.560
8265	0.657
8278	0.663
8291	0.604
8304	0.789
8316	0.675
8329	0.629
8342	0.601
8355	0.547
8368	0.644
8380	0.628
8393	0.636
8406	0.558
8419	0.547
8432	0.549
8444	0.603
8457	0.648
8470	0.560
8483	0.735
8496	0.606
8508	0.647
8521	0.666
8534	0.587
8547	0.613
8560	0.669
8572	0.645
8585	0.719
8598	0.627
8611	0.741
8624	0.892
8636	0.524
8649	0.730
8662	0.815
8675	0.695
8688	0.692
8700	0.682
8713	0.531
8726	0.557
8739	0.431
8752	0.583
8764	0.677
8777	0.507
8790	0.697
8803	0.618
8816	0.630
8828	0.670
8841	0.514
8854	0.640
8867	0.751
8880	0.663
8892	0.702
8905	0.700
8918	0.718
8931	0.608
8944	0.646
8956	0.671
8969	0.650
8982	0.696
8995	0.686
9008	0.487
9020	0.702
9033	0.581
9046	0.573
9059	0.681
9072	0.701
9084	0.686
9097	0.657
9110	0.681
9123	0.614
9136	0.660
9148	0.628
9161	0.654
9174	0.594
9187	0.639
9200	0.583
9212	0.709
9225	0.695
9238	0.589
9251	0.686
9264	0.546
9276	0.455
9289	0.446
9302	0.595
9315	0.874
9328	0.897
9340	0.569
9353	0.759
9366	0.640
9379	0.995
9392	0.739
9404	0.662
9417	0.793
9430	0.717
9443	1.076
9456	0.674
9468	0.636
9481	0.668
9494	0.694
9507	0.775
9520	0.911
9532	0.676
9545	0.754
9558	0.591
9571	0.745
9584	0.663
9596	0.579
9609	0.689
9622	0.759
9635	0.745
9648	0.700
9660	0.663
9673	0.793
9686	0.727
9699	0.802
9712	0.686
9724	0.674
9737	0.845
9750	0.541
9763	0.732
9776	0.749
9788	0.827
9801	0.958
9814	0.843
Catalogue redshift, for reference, 0.793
